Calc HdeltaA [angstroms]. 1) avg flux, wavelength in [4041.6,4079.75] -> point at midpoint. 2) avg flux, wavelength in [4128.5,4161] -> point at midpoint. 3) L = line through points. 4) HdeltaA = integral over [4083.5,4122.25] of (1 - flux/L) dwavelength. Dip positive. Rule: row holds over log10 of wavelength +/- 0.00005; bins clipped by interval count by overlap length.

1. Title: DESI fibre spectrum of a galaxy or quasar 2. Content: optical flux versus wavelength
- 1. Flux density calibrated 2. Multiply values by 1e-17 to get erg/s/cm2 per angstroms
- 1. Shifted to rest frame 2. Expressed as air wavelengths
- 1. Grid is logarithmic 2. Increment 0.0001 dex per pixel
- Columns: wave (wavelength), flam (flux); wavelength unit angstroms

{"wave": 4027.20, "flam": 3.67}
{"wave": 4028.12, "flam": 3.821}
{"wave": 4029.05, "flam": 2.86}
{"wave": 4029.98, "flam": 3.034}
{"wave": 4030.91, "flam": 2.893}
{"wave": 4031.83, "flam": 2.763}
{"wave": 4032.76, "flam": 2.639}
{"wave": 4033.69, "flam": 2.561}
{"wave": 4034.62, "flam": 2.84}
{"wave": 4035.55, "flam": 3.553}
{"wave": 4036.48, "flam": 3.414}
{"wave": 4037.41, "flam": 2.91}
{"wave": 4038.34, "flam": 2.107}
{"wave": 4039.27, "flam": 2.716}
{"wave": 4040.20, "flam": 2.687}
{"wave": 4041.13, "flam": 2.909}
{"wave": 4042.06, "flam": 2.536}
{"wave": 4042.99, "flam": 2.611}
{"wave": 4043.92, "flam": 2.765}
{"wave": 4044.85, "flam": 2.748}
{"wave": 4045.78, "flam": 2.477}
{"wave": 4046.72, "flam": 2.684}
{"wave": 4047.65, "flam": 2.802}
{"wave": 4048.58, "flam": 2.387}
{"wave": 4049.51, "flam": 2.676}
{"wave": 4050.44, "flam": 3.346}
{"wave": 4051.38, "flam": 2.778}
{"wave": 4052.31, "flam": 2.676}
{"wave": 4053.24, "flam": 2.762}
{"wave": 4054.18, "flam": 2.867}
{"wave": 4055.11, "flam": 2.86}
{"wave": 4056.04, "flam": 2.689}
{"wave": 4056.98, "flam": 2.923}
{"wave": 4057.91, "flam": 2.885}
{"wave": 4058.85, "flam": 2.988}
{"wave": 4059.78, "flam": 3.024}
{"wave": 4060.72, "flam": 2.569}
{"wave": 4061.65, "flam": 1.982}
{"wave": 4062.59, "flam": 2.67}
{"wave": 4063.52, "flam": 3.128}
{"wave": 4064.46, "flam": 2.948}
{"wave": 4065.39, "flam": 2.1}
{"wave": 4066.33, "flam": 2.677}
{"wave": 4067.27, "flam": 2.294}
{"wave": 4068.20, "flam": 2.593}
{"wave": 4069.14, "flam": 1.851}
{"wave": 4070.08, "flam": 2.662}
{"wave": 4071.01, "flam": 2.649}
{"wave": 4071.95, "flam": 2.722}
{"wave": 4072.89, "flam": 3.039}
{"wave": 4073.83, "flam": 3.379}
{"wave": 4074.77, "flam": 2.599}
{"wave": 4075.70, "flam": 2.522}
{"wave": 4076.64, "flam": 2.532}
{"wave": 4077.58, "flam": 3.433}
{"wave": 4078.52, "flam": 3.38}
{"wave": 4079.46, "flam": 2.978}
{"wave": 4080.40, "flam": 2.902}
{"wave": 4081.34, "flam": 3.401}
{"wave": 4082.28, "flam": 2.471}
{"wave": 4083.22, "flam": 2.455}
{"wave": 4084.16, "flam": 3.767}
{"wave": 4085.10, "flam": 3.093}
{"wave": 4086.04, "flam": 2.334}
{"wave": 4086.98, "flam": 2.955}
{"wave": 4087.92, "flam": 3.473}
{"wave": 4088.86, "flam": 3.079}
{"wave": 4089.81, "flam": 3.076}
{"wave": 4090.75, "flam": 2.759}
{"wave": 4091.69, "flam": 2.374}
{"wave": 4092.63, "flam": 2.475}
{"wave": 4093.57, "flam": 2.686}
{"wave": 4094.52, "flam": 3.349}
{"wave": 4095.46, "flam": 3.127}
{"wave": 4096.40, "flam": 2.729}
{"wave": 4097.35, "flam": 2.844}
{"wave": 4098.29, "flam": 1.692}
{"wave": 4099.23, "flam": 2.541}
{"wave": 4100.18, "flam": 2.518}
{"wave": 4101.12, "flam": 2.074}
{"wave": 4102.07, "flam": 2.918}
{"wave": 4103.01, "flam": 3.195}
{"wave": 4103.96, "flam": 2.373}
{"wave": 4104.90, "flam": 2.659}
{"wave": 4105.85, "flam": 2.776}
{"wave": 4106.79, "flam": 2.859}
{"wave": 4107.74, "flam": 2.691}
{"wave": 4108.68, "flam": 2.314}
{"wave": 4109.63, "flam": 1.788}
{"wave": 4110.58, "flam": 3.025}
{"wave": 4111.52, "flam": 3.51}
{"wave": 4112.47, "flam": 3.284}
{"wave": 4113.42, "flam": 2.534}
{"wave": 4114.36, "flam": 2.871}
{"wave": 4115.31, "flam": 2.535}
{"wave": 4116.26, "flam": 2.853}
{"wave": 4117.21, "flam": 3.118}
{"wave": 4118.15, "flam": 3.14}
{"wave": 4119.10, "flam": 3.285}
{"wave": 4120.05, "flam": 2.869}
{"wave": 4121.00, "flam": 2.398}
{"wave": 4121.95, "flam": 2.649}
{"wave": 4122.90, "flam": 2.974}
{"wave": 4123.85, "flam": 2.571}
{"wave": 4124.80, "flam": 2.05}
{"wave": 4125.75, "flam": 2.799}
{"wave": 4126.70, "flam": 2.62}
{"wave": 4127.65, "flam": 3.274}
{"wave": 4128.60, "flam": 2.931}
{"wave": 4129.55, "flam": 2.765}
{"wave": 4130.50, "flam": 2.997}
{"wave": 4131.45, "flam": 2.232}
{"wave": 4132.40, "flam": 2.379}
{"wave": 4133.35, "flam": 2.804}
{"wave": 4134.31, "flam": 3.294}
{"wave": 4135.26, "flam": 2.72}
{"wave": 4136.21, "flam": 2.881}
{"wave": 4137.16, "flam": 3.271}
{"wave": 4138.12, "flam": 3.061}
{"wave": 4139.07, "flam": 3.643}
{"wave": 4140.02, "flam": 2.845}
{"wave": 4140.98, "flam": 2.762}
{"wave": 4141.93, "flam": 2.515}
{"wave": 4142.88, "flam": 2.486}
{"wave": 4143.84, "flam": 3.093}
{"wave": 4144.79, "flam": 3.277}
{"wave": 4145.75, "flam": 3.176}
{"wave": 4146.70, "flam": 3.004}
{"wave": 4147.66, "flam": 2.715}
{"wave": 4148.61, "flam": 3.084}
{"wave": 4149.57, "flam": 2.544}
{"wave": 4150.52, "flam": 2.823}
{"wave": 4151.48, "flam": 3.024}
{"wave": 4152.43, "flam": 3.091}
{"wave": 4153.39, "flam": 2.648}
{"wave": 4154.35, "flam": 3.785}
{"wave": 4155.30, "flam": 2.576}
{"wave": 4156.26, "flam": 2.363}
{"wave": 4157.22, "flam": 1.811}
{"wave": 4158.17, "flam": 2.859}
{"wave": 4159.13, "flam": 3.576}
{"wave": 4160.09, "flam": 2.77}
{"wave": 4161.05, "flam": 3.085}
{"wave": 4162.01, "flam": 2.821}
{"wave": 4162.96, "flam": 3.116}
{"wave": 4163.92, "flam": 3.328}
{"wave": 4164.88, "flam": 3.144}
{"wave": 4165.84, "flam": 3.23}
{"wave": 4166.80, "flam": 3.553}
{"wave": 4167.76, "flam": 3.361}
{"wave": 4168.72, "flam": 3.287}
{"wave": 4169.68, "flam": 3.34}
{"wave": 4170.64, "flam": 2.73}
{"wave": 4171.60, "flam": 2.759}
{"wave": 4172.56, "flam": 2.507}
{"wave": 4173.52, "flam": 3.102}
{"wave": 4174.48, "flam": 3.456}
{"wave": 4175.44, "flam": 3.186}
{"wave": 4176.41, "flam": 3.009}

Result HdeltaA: 0.2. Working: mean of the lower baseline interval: 2.74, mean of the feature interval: 2.79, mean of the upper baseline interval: 2.88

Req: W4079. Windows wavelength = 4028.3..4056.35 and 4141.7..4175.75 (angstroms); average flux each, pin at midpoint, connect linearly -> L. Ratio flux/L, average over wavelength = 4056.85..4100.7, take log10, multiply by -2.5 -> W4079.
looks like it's 0.03 mag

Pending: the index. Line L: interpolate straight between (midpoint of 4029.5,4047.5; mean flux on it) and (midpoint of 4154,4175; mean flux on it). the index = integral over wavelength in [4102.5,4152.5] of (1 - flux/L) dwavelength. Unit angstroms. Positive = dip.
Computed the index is 2.0 angstroms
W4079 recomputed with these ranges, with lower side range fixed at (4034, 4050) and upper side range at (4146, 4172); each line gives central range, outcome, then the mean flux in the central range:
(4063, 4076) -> 0.06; 2.66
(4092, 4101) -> 0.09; 2.63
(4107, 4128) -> 0.05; 2.78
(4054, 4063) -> 0.02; 2.74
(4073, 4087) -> -0.05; 2.95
